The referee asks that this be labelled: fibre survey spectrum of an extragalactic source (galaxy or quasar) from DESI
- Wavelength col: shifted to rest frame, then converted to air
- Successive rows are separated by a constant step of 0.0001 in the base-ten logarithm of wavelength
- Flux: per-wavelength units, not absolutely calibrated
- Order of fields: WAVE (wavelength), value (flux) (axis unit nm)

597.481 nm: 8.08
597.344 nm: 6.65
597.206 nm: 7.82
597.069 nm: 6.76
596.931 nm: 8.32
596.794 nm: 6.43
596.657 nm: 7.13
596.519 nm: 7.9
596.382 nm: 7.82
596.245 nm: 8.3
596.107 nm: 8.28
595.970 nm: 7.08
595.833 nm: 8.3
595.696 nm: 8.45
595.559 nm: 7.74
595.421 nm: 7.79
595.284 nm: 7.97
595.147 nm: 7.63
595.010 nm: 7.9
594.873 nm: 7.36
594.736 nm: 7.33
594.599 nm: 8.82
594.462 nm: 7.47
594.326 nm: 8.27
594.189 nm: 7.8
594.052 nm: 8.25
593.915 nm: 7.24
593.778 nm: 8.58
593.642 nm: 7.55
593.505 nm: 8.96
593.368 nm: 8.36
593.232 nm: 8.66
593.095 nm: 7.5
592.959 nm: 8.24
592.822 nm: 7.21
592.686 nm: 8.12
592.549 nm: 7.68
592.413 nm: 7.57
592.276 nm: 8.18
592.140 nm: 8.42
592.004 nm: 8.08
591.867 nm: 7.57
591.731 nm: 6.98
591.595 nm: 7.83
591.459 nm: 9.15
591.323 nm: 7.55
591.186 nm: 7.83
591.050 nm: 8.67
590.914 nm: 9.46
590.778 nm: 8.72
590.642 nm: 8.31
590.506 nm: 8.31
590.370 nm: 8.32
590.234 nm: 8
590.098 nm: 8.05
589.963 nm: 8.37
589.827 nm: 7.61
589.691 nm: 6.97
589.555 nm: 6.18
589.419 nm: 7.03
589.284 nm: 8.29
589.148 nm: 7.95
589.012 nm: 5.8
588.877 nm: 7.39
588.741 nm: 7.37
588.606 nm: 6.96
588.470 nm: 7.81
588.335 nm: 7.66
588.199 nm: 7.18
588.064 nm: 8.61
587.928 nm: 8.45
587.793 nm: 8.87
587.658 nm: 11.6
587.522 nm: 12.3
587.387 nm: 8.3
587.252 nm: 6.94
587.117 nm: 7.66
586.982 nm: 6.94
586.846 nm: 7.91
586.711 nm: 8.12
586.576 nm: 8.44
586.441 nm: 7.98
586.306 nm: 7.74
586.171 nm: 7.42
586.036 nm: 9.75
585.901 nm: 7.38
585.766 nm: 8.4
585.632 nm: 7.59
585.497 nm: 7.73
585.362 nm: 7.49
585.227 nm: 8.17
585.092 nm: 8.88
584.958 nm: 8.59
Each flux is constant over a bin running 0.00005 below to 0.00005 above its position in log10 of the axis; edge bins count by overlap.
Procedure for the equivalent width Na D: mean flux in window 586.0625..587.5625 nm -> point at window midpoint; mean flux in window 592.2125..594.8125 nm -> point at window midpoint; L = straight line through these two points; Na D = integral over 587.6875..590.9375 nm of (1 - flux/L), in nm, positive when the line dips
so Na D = 0.09 nm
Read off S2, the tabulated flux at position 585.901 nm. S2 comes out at 7.38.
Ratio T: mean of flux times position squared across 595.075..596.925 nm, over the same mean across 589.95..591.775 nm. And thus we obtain 1.0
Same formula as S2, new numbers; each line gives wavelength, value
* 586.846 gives 7.91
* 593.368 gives 8.36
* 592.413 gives 7.57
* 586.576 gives 8.44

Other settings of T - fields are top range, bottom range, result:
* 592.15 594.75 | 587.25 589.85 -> 1.02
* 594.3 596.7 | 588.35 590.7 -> 1.06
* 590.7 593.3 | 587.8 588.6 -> 1.03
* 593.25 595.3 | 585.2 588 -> 0.98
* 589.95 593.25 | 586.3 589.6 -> 1.03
